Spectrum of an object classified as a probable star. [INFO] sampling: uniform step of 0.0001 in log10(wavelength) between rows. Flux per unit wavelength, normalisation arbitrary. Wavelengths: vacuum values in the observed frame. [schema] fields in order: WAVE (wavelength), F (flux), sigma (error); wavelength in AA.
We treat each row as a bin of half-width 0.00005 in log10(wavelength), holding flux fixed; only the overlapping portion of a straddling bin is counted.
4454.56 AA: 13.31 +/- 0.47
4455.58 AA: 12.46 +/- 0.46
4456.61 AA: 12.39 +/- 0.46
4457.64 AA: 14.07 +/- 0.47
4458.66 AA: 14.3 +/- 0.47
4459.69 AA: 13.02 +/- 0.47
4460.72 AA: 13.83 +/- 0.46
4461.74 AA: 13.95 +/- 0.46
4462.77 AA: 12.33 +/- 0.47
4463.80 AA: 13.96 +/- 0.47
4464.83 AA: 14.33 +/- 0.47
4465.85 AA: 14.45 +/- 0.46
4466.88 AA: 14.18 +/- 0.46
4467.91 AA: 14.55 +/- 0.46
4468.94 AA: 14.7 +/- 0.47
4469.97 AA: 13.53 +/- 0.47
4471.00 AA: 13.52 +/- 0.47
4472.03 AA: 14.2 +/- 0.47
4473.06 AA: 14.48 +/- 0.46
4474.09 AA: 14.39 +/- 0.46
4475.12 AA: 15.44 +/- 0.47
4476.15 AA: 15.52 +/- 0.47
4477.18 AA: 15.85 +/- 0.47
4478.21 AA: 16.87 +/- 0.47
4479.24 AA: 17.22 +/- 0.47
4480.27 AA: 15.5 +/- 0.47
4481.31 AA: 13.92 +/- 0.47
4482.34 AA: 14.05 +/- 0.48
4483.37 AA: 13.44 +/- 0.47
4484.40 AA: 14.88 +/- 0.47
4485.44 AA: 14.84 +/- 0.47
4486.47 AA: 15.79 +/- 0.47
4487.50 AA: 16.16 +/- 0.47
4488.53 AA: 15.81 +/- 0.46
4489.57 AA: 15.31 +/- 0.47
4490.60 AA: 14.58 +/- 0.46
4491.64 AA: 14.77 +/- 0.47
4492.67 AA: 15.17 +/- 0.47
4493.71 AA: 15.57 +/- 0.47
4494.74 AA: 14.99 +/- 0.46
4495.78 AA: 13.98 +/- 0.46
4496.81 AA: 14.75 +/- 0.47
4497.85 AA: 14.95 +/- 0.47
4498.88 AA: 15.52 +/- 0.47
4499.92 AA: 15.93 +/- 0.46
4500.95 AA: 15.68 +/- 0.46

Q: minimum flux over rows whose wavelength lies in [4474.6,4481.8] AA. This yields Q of 13.92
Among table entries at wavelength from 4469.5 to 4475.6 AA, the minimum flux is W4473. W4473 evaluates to 13.52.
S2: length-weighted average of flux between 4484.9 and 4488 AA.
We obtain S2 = 15.6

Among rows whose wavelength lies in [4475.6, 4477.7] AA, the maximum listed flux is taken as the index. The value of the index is 15.85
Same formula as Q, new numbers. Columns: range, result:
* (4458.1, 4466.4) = 12.33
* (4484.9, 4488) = 14.84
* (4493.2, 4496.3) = 13.98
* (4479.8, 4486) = 13.44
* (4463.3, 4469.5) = 13.96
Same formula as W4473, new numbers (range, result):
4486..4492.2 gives 14.58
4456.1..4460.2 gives 12.39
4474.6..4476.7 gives 15.44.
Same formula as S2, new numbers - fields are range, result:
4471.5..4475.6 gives 14.6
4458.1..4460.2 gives 13.7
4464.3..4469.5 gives 14.4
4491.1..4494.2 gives 15.1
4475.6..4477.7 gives 15.7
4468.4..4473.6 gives 14.1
